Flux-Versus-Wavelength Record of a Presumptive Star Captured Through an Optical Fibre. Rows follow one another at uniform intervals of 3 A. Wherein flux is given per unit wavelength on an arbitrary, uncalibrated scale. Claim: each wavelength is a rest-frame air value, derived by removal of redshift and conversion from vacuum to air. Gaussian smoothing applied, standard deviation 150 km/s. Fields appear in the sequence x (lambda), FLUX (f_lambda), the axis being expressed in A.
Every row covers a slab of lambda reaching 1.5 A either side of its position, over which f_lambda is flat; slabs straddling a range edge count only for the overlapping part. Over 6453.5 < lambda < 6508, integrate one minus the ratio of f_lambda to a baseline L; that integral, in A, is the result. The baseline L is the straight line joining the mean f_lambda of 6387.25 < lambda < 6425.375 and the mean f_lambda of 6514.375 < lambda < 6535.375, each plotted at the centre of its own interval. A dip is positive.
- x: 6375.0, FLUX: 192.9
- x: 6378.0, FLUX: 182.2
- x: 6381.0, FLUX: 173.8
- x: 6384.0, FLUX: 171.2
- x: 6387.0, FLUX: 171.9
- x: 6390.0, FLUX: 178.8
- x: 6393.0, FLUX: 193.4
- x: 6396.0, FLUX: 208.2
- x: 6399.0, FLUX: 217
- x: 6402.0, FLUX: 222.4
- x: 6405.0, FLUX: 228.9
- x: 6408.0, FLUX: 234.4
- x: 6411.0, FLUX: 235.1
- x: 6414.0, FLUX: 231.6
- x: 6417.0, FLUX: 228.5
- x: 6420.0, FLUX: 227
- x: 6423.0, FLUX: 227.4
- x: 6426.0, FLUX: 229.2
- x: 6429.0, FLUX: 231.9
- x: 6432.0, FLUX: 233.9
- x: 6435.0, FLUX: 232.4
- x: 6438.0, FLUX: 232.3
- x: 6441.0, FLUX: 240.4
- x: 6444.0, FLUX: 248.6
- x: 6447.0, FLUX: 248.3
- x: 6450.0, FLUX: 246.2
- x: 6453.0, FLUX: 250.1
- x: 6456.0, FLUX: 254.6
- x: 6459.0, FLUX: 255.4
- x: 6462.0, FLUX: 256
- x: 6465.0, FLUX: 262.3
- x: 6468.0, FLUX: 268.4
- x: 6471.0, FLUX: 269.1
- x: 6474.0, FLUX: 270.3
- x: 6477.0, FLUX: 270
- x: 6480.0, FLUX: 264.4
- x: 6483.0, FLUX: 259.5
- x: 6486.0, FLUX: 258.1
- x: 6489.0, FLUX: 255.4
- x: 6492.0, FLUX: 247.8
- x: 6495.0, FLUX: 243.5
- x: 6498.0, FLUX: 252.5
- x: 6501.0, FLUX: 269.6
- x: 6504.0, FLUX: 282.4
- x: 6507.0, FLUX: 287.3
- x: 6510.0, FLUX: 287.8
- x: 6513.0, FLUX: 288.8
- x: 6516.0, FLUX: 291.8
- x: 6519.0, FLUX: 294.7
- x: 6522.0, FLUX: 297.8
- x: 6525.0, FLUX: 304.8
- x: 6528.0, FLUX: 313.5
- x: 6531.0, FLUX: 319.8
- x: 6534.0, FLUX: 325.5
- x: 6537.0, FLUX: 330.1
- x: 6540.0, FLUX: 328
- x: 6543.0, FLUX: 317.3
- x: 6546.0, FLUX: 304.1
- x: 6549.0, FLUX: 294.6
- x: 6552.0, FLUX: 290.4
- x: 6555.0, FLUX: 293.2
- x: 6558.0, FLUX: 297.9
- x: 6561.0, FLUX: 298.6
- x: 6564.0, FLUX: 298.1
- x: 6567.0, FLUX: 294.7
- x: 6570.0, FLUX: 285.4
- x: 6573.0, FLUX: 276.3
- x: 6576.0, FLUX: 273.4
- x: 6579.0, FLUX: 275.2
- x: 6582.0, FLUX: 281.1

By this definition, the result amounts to 2.2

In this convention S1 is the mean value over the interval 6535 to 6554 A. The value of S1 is 311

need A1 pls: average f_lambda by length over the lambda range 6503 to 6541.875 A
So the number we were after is 304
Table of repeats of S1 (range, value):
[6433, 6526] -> 264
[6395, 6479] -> 242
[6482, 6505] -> 258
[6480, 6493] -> 257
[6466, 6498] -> 260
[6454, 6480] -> 263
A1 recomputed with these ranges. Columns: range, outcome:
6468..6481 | 269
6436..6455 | 244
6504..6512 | 287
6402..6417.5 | 231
